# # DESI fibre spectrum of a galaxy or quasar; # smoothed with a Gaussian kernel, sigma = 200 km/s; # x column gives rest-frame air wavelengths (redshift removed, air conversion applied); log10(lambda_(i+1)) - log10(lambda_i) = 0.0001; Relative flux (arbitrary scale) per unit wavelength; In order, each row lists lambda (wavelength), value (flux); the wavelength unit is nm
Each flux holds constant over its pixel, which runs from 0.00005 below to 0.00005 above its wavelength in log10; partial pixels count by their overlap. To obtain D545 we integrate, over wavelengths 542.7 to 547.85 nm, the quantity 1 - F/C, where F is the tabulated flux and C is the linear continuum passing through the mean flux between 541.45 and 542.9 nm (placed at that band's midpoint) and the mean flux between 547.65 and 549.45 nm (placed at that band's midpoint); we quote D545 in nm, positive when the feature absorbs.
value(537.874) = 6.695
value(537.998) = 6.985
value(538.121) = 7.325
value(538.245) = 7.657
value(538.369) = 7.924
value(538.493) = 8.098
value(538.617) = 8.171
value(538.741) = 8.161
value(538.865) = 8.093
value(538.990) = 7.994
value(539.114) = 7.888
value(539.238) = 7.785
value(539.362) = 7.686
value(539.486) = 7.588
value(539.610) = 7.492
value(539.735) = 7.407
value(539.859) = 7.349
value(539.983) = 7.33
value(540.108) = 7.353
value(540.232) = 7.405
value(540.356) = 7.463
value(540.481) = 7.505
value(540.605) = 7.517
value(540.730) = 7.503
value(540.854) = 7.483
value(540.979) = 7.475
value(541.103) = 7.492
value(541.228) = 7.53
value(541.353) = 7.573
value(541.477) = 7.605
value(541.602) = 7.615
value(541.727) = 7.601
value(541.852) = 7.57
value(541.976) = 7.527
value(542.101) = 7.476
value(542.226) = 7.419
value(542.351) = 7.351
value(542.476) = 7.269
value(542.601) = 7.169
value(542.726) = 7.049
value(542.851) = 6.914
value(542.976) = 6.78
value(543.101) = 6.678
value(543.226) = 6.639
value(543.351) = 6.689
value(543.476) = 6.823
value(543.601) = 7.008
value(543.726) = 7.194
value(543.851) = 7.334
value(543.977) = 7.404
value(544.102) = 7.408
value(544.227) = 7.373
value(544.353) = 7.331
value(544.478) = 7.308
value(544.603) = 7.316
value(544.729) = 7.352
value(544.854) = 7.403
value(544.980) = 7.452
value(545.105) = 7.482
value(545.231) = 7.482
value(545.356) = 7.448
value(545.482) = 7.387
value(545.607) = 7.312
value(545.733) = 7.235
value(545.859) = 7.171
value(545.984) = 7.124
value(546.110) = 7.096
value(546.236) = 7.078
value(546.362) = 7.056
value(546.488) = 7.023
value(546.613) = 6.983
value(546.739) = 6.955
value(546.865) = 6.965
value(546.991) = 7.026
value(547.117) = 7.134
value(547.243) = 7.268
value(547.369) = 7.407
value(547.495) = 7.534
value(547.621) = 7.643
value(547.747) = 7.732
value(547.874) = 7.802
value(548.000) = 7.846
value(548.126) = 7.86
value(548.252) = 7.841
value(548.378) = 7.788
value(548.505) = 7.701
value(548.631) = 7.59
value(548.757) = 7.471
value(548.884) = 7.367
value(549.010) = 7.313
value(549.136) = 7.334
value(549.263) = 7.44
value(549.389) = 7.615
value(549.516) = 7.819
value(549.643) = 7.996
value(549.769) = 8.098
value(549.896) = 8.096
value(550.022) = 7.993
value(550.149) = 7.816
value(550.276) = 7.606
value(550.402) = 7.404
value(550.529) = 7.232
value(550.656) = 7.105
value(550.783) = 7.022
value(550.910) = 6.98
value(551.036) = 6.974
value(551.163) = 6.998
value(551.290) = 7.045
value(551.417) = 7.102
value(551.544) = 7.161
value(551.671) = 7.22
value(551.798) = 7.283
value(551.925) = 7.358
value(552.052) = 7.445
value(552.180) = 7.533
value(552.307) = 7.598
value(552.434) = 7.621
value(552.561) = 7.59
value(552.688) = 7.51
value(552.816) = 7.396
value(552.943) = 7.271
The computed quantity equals 0.203 nm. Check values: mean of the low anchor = 7.38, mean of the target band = 7.2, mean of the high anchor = 7.62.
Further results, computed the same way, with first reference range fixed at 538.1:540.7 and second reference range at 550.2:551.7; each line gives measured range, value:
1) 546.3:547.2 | 0.04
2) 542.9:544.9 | 0.09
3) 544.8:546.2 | 0.02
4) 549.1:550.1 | -0.08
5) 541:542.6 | 0.02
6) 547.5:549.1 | -0.08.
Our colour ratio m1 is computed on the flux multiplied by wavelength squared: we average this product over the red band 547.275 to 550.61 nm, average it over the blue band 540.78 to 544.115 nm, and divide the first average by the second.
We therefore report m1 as 1.1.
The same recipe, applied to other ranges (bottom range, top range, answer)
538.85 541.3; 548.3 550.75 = 1.04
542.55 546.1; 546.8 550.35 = 1.08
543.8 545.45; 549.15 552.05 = 1.03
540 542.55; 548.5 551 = 1.04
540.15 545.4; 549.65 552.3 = 1.04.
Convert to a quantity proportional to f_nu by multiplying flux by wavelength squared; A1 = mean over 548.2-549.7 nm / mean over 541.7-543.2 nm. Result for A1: 1.1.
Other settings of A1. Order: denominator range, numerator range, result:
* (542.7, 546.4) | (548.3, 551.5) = 1.06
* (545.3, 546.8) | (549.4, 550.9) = 1.08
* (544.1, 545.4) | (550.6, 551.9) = 0.98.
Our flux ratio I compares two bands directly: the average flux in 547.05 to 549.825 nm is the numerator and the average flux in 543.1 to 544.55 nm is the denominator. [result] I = 1.07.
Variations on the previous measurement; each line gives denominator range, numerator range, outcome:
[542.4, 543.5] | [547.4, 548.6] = 1.12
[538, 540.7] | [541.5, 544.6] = 0.94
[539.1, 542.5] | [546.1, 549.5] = 0.99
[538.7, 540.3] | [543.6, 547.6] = 0.95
